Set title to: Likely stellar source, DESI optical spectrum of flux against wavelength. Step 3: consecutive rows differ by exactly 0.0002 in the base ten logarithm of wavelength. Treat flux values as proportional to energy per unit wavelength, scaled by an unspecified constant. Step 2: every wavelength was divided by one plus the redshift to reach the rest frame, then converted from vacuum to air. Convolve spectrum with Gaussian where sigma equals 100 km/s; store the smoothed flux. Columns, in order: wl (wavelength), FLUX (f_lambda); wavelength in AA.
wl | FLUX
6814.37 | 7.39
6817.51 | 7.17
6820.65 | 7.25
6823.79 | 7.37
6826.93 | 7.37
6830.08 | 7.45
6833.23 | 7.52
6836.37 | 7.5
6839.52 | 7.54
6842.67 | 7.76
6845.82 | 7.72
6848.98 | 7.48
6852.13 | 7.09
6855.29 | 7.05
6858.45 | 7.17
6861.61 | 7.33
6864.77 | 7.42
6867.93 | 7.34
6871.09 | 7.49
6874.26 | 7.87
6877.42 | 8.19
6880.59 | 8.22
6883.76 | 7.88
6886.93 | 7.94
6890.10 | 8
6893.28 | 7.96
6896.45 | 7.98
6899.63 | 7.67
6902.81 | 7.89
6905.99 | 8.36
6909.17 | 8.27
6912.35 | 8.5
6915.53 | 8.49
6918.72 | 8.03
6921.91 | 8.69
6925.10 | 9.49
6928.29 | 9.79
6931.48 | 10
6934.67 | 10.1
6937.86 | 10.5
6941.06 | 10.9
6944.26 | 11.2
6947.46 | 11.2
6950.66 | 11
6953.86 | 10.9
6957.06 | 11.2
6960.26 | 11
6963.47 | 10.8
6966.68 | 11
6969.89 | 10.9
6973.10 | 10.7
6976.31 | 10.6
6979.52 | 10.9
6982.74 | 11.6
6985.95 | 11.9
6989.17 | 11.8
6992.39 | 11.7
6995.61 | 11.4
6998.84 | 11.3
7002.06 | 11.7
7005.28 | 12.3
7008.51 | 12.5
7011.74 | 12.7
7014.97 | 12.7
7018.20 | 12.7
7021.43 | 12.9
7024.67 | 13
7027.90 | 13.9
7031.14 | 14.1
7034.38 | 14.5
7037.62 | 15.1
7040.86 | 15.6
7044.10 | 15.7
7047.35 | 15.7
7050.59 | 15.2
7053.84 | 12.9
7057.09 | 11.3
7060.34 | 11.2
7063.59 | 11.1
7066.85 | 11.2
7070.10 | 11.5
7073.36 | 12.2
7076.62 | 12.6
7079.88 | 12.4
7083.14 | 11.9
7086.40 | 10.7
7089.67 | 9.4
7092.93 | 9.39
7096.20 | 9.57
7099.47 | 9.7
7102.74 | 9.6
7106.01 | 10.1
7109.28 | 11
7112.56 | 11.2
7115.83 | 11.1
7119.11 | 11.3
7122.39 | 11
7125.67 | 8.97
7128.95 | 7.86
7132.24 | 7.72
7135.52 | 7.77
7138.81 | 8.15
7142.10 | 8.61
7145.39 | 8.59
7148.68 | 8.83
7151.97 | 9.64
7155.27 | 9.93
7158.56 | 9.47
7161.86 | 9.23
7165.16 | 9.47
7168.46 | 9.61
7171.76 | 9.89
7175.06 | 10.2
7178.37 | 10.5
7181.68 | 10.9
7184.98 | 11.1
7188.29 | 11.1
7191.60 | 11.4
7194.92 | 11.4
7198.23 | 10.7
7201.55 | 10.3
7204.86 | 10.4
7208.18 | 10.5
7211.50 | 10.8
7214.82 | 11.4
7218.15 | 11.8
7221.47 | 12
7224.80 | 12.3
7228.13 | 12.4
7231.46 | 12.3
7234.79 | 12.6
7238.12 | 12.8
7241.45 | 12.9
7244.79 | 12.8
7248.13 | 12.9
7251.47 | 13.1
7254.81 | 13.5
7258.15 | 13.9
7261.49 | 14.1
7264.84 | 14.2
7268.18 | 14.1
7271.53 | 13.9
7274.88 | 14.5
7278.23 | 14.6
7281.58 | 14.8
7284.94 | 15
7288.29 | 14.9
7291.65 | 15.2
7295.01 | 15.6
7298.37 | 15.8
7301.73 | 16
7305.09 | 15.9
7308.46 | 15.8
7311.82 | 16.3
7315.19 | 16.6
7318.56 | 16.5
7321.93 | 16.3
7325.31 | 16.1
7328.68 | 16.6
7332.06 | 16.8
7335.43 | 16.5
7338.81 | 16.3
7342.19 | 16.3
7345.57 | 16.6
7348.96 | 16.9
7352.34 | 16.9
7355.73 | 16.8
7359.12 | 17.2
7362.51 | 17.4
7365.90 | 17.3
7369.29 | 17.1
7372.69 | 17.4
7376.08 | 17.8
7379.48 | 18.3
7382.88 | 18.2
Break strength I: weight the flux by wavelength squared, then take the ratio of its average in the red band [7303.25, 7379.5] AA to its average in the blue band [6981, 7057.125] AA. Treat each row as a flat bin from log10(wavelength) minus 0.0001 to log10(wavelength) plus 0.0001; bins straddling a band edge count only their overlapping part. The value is 1.39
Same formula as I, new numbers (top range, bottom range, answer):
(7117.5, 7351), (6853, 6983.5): 1.51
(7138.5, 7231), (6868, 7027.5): 1.09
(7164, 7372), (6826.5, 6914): 2.02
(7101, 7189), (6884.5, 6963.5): 1.10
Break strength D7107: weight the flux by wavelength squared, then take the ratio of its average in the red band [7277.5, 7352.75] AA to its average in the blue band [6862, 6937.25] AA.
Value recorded 2.16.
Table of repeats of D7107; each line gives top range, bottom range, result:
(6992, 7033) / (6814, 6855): 1.78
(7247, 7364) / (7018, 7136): 1.42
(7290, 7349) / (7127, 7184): 1.84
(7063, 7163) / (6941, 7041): 0.86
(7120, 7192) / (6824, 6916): 1.34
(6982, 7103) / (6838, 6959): 1.48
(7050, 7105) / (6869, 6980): 1.24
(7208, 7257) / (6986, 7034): 1.05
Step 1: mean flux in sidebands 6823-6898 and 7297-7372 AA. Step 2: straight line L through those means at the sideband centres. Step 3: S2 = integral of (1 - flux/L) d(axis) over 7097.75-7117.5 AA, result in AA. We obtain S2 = 3.0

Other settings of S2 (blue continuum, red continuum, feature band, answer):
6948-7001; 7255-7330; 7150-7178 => 8.0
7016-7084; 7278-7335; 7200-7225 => 6.3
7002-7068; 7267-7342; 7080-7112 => 8.2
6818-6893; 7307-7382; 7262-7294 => 2.0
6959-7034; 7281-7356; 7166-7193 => 7.1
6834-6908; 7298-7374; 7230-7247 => 2.4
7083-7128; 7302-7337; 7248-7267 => 1.2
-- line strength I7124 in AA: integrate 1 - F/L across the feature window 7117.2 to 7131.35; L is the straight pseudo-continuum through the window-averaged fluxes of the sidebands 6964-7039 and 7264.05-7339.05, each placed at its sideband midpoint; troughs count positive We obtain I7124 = 4.1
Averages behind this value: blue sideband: 12.2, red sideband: 15.6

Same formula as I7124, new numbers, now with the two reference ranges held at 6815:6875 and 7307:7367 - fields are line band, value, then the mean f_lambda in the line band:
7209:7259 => 7.7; 12.4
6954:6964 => -1.5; 11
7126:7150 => 8.6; 8.25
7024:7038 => -4.1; 14.1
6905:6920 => 0.6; 8.34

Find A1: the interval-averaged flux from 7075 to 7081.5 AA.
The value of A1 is 12.5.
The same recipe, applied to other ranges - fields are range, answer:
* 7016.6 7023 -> 12.8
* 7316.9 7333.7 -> 16.5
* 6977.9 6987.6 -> 11.5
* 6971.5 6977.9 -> 10.7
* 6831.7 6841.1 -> 7.53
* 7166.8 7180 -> 10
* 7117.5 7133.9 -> 9.36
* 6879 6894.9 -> 8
